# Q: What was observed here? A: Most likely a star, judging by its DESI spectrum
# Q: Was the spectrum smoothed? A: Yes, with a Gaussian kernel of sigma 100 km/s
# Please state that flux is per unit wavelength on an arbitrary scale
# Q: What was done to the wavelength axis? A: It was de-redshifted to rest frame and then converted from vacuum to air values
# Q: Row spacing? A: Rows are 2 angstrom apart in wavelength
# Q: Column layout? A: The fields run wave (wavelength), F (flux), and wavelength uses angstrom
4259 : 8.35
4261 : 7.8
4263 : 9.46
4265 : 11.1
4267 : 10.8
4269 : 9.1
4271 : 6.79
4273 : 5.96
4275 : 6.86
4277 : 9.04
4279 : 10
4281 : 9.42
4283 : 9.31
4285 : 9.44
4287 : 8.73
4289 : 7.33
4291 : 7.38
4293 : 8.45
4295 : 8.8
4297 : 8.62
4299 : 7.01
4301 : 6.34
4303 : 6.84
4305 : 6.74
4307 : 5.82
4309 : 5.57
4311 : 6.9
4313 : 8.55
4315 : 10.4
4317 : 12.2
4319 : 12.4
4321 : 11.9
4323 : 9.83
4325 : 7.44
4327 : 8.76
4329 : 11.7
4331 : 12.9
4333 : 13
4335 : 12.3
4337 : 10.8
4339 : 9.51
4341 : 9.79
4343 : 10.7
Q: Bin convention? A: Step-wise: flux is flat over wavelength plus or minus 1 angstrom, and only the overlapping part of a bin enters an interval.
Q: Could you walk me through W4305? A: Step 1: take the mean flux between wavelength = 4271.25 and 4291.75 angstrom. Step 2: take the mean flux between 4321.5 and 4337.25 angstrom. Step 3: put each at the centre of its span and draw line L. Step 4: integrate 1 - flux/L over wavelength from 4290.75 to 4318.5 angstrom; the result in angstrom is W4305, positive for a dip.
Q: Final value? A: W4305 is 4.75 angstrom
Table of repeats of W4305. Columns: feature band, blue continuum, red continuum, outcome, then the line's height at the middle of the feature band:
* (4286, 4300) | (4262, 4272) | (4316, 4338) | 3.0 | 10.2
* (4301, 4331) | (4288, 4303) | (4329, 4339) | 3.1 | 9.92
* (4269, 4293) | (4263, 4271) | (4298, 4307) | 0.6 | 8.54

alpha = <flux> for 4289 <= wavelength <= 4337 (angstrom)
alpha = 9.12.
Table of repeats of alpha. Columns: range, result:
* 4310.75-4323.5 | 10.5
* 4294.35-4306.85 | 7.25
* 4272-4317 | 7.98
